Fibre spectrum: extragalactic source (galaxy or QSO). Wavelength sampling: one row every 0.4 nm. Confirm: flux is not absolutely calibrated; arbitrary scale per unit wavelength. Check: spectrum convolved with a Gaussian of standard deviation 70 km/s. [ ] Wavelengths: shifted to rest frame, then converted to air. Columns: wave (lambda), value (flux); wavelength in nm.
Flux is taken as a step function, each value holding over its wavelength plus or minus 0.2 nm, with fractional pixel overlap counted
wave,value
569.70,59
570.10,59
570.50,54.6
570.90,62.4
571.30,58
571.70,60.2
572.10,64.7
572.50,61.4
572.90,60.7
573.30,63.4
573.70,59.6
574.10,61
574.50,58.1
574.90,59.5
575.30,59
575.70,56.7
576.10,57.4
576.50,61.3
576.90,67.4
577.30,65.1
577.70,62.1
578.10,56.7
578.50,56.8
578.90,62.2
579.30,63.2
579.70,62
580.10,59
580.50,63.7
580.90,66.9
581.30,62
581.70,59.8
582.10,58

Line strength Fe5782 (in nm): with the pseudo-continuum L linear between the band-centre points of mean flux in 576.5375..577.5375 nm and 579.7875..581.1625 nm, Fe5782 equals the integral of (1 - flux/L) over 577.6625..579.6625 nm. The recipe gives 0.13 nm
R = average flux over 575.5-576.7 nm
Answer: 58.5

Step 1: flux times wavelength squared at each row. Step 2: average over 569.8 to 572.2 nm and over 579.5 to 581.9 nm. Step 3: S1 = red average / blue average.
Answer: 1.08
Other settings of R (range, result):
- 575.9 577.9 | 62.7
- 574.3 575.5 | 58.9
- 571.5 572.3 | 62.5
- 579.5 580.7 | 61.6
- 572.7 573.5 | 62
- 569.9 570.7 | 56.8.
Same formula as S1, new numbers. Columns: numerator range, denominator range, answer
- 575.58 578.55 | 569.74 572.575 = 1.03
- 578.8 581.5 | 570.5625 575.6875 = 1.07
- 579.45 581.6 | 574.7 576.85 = 1.07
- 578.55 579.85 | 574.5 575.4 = 1.06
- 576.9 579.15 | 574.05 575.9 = 1.05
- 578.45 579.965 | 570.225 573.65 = 1.04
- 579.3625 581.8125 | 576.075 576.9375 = 1.02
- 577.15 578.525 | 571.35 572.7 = 1.00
